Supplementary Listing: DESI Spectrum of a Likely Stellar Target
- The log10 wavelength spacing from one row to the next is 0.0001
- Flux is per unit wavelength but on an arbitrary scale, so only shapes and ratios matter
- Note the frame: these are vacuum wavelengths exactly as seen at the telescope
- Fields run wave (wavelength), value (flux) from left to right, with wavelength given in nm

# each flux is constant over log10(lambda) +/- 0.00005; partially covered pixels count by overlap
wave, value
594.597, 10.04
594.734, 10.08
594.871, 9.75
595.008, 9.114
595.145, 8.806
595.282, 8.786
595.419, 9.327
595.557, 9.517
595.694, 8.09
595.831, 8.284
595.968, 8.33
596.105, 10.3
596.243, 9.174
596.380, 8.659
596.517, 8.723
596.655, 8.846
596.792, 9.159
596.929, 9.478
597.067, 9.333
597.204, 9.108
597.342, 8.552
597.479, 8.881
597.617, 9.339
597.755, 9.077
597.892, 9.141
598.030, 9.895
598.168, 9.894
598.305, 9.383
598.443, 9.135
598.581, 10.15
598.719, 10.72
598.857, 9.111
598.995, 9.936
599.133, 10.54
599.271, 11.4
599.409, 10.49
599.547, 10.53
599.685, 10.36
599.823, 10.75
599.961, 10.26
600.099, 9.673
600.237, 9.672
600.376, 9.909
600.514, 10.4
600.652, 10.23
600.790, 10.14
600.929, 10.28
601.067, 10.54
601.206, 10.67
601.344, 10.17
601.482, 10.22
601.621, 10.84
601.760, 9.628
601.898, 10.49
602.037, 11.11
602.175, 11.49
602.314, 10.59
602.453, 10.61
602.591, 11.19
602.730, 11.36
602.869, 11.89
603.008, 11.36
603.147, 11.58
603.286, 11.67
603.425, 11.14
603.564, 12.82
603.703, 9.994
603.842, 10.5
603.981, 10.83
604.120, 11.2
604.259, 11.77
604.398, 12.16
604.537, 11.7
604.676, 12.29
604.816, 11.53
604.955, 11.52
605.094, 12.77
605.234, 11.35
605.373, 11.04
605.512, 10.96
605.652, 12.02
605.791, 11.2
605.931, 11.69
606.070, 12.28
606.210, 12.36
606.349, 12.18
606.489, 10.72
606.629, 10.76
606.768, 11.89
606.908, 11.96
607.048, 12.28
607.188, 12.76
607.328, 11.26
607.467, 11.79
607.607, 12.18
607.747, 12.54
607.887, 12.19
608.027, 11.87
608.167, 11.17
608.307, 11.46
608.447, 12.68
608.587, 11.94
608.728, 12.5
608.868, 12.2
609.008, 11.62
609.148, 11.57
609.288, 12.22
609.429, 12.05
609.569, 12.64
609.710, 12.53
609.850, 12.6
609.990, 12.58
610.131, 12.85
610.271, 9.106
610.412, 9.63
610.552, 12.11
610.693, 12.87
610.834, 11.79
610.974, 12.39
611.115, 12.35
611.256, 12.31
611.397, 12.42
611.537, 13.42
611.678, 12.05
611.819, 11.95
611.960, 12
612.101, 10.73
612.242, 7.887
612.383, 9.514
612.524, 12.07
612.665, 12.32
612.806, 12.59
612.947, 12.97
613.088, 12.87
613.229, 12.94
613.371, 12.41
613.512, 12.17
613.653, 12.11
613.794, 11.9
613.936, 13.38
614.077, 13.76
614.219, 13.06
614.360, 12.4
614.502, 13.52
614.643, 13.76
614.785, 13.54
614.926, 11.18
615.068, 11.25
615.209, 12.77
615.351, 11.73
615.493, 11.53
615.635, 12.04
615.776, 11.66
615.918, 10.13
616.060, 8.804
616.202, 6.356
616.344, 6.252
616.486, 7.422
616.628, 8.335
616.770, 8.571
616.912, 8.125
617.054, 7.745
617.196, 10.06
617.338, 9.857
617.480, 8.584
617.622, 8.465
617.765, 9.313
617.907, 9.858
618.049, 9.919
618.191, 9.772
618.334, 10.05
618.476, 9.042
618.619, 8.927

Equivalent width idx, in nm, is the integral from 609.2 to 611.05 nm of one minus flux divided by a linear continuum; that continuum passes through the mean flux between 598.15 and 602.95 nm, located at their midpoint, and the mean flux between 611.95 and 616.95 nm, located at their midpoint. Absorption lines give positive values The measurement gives -0.16 nm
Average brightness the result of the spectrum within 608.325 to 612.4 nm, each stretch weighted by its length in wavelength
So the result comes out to 11.8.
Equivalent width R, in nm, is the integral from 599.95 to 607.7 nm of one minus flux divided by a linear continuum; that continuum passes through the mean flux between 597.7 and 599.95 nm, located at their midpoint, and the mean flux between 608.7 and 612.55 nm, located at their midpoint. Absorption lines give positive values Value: -0.30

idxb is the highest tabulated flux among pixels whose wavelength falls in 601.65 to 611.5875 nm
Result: 13.42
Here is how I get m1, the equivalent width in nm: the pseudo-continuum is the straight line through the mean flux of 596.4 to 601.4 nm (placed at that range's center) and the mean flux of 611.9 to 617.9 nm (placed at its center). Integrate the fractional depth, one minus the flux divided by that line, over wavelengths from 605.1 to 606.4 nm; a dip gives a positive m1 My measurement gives -0.18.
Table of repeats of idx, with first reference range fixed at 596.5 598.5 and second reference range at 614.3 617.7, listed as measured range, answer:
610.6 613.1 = -0.491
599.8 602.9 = -0.362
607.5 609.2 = -0.388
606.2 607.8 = -0.358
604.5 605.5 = -0.220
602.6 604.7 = -0.426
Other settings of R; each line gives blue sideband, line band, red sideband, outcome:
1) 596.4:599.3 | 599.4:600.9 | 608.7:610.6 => -0.04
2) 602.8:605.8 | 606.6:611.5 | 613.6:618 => -0.39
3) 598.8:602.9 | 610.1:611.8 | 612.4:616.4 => -0.06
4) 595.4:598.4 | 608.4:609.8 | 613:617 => -0.22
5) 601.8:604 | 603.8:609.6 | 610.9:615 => -0.11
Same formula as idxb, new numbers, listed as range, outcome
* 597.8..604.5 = 12.82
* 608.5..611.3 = 12.87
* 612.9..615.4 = 13.76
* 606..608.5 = 12.76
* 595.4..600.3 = 11.4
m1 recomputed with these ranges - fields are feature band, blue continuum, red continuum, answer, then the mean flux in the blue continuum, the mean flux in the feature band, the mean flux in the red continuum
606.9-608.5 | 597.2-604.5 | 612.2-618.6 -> -0.21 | 10.4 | 12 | 10.7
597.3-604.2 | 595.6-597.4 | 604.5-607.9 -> -0.14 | 8.94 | 10.4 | 11.8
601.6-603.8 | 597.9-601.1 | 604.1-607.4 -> -0.03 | 10.1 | 11.1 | 11.7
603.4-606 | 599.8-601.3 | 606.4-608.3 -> -0.08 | 10.2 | 11.5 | 11.8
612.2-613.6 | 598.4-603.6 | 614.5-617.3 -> -0.22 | 10.6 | 11.9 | 10.2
